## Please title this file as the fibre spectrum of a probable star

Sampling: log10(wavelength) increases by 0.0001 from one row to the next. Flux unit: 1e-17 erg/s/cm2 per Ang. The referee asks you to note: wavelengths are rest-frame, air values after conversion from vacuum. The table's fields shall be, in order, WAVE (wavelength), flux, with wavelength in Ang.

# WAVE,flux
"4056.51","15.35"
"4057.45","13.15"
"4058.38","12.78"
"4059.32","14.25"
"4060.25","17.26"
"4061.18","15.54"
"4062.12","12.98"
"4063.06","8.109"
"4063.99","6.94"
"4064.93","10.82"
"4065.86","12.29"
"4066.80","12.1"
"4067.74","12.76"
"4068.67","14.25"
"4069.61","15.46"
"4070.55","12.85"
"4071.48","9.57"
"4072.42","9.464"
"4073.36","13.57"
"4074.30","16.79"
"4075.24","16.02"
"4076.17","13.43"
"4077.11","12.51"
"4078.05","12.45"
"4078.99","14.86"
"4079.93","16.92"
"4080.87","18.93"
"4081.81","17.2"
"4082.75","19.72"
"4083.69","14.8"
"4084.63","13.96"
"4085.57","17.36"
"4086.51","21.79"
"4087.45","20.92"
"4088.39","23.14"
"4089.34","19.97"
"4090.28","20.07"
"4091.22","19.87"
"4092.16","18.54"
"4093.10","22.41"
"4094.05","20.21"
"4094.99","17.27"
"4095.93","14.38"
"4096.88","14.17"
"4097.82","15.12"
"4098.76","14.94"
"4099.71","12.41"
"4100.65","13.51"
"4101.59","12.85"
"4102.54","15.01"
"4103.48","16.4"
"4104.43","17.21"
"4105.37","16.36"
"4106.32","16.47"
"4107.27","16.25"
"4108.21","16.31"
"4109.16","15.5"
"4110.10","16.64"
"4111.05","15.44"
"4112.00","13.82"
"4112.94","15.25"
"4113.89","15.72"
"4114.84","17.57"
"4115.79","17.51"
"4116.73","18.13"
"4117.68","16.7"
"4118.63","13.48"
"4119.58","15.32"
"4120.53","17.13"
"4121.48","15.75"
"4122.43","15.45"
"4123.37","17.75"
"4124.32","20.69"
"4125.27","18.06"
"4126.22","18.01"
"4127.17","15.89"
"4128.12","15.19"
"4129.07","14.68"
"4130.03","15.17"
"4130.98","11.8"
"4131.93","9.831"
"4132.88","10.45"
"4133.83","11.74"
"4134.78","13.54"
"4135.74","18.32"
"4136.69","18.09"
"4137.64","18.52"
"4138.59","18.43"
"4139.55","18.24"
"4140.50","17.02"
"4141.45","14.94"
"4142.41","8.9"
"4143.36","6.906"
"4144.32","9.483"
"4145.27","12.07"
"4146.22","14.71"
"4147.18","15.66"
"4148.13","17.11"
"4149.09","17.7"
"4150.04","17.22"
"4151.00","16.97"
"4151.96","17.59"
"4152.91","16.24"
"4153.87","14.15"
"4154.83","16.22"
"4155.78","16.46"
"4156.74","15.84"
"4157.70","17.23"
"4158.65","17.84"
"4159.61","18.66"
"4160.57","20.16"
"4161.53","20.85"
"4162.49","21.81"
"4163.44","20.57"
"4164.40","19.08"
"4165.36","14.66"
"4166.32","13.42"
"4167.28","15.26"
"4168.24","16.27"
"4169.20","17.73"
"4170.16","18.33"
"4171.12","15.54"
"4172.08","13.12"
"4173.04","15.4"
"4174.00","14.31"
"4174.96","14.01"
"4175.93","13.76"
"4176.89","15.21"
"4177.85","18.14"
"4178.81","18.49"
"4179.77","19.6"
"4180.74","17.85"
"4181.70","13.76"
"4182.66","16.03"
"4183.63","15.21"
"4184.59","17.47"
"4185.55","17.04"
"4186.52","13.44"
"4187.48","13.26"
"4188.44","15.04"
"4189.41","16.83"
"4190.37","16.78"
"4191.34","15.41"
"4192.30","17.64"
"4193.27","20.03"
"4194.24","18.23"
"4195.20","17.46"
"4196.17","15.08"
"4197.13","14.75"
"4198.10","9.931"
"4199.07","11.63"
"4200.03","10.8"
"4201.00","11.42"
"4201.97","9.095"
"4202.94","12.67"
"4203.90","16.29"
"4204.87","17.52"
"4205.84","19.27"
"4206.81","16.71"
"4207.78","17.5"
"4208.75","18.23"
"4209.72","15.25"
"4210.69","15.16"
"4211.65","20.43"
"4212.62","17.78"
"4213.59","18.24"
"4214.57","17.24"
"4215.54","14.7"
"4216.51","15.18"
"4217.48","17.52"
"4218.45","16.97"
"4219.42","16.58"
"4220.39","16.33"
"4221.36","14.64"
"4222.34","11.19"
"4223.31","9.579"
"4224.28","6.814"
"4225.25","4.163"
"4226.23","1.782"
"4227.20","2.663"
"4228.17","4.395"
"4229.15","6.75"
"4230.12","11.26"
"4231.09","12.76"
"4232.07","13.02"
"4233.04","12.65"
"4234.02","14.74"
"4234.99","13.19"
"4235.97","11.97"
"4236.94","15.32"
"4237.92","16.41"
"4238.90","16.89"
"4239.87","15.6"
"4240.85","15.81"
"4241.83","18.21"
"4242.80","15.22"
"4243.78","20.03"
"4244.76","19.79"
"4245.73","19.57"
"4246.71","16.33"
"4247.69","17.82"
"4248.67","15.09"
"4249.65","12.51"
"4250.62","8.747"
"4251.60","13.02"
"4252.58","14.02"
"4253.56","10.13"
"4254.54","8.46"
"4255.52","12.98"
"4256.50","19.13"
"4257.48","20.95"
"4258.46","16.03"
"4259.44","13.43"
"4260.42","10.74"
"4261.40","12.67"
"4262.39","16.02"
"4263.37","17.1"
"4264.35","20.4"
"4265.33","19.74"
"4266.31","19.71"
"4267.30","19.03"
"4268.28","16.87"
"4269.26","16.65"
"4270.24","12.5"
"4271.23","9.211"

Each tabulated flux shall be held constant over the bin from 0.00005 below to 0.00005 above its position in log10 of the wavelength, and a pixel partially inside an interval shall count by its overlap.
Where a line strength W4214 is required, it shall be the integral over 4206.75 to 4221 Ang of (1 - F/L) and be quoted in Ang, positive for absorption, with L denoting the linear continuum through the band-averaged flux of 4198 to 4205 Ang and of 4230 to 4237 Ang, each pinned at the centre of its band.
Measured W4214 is -4.9 Ang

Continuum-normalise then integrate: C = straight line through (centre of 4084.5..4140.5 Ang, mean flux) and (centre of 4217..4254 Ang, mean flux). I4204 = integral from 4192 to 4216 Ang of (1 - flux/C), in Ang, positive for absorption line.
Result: -2.9 Ang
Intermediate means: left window 16.5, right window 13.2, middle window 15.7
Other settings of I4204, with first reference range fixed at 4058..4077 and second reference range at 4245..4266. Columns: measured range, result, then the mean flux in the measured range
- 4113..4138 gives -4.1 Ang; 15.8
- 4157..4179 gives -4.5 Ang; 16.9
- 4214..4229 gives 3.5 Ang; 11.2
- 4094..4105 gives -1.6 Ang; 15.1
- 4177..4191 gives -2.0 Ang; 16.3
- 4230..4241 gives 0.5 Ang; 14.2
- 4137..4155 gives -1.8 Ang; 15.2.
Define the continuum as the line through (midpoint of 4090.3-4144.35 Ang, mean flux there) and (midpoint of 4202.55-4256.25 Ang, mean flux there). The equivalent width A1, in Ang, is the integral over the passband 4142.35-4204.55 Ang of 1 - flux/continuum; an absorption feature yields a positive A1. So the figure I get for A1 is -3.3 Ang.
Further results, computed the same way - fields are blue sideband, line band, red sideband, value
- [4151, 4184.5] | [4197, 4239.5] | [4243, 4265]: 6.81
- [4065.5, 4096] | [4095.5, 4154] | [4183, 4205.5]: 1.49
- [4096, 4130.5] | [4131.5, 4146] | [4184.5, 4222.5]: 1.85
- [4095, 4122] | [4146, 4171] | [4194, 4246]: -3.89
